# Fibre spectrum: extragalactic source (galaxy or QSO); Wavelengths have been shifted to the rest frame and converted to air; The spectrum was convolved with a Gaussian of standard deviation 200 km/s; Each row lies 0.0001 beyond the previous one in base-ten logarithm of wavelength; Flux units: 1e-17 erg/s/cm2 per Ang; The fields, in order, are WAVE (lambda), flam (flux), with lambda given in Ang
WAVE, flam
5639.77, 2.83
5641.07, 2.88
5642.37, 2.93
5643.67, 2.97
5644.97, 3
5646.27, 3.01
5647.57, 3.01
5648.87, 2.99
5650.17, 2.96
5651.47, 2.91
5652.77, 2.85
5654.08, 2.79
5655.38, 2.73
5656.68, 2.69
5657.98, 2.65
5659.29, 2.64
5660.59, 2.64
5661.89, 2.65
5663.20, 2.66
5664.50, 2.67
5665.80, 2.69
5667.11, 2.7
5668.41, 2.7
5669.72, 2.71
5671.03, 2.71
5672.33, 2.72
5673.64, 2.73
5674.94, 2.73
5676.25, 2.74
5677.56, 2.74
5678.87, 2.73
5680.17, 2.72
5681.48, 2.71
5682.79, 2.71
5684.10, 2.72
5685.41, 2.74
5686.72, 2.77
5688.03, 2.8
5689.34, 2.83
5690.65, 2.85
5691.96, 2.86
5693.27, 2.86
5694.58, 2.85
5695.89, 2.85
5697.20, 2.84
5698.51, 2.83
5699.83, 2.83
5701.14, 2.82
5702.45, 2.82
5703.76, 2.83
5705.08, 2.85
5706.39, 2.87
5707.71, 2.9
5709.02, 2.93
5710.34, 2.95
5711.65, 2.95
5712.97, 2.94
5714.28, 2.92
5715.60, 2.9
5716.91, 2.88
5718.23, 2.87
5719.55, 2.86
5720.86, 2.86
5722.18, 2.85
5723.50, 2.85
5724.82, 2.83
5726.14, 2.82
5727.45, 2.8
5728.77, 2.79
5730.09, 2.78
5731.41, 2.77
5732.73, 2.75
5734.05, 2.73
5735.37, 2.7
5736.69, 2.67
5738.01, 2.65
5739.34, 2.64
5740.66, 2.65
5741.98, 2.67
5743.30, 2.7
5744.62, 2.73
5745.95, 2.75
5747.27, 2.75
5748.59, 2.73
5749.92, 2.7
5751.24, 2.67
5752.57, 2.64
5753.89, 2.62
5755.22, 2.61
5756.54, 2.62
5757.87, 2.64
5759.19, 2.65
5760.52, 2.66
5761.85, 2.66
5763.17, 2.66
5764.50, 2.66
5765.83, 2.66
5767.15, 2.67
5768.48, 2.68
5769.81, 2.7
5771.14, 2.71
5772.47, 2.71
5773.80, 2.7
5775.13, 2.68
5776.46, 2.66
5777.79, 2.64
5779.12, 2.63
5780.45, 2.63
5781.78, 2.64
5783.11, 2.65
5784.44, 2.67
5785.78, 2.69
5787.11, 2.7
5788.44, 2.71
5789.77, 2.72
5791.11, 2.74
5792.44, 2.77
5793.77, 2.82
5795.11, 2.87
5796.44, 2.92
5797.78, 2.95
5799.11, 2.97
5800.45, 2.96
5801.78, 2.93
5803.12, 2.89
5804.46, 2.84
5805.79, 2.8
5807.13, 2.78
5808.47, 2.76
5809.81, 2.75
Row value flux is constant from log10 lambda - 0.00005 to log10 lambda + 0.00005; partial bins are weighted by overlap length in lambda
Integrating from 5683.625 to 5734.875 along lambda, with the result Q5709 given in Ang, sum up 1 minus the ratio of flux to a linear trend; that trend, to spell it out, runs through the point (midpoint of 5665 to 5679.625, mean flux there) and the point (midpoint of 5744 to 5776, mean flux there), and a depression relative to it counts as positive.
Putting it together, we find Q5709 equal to -2.6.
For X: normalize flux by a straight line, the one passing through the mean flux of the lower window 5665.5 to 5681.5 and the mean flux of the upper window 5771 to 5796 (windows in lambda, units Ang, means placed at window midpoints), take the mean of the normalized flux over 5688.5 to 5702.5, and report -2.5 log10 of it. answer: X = -0.049 mag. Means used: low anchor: 2.72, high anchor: 2.7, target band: 2.84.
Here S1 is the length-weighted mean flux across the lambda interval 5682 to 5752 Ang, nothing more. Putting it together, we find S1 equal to 2.8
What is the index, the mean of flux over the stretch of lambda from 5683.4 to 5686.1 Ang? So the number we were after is 2.73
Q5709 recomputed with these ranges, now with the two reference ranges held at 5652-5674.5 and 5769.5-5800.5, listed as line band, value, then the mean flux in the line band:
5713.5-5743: -0.7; 2.78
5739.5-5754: 0.2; 2.69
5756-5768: 0.3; 2.65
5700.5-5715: -0.9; 2.89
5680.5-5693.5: -0.3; 2.78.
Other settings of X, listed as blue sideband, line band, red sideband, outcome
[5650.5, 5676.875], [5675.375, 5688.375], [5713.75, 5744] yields 0.000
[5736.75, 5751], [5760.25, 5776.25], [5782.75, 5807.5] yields 0.029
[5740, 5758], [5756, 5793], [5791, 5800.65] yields 0.045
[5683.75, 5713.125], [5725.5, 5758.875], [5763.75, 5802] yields 0.034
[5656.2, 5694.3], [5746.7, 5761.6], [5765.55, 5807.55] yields 0.034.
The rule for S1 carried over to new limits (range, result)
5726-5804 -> 2.72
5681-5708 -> 2.82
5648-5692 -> 2.75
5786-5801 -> 2.83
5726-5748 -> 2.73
